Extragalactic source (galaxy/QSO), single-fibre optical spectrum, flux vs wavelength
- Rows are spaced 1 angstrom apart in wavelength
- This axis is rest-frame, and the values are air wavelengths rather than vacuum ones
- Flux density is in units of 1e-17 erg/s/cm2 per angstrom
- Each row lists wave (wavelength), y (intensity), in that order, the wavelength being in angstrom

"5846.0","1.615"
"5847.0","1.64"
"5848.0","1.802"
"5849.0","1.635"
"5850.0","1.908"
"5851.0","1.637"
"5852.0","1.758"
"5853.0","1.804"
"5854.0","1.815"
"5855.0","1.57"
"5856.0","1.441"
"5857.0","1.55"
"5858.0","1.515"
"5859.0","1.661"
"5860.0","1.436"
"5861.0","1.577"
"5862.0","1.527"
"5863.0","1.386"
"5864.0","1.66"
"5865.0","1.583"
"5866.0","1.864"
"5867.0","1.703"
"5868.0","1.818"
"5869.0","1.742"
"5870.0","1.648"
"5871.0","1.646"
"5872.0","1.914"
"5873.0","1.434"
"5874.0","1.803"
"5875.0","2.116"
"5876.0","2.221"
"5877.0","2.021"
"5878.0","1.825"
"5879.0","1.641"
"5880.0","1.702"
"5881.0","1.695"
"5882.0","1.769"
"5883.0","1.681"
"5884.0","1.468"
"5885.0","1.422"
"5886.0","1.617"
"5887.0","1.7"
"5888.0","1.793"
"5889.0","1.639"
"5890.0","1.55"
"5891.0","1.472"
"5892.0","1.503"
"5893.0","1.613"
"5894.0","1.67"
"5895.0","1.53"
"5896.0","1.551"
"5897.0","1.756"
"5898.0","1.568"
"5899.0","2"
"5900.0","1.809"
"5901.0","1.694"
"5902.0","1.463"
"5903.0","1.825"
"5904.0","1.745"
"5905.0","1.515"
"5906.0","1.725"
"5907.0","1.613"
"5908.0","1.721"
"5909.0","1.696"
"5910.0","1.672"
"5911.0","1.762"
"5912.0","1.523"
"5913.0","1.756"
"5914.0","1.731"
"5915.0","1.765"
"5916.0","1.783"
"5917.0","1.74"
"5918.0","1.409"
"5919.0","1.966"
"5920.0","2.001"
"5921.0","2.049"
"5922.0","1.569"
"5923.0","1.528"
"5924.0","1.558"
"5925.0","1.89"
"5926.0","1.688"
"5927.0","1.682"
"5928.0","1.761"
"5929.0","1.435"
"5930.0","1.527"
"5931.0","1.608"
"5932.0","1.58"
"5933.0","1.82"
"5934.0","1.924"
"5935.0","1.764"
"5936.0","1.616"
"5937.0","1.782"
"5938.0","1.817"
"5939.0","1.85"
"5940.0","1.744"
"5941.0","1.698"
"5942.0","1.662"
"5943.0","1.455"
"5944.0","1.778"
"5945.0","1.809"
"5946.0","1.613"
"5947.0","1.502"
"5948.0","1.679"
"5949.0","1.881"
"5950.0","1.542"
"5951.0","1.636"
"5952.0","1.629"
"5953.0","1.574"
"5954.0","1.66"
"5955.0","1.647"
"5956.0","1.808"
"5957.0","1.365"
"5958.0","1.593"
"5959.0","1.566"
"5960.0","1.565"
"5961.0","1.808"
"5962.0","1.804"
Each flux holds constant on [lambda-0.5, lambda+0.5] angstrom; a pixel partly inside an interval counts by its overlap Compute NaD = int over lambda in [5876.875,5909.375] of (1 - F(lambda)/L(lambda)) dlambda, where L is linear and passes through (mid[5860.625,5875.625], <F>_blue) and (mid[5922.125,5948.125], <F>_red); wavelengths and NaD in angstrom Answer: 0.6 angstrom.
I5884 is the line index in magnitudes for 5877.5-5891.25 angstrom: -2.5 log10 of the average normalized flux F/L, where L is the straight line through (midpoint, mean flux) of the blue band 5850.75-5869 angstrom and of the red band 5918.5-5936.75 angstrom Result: 0.013 mag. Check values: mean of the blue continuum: 1.63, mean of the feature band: 1.64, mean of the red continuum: 1.72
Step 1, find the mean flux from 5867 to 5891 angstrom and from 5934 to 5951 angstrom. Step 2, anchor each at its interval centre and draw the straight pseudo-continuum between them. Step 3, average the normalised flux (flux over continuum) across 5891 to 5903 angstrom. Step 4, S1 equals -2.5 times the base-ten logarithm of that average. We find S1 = 0.05 mag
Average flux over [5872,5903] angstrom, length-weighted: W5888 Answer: 1.7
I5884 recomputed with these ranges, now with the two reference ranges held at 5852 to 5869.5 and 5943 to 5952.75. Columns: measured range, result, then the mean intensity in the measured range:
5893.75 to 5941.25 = -0.036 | 1.71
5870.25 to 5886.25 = -0.072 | 1.75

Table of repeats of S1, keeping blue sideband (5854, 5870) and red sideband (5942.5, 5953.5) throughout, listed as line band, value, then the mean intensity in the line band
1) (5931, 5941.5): -0.07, 1.75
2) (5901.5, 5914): -0.03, 1.67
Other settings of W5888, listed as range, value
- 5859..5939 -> 1.69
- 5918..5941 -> 1.73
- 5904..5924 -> 1.71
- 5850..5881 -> 1.7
